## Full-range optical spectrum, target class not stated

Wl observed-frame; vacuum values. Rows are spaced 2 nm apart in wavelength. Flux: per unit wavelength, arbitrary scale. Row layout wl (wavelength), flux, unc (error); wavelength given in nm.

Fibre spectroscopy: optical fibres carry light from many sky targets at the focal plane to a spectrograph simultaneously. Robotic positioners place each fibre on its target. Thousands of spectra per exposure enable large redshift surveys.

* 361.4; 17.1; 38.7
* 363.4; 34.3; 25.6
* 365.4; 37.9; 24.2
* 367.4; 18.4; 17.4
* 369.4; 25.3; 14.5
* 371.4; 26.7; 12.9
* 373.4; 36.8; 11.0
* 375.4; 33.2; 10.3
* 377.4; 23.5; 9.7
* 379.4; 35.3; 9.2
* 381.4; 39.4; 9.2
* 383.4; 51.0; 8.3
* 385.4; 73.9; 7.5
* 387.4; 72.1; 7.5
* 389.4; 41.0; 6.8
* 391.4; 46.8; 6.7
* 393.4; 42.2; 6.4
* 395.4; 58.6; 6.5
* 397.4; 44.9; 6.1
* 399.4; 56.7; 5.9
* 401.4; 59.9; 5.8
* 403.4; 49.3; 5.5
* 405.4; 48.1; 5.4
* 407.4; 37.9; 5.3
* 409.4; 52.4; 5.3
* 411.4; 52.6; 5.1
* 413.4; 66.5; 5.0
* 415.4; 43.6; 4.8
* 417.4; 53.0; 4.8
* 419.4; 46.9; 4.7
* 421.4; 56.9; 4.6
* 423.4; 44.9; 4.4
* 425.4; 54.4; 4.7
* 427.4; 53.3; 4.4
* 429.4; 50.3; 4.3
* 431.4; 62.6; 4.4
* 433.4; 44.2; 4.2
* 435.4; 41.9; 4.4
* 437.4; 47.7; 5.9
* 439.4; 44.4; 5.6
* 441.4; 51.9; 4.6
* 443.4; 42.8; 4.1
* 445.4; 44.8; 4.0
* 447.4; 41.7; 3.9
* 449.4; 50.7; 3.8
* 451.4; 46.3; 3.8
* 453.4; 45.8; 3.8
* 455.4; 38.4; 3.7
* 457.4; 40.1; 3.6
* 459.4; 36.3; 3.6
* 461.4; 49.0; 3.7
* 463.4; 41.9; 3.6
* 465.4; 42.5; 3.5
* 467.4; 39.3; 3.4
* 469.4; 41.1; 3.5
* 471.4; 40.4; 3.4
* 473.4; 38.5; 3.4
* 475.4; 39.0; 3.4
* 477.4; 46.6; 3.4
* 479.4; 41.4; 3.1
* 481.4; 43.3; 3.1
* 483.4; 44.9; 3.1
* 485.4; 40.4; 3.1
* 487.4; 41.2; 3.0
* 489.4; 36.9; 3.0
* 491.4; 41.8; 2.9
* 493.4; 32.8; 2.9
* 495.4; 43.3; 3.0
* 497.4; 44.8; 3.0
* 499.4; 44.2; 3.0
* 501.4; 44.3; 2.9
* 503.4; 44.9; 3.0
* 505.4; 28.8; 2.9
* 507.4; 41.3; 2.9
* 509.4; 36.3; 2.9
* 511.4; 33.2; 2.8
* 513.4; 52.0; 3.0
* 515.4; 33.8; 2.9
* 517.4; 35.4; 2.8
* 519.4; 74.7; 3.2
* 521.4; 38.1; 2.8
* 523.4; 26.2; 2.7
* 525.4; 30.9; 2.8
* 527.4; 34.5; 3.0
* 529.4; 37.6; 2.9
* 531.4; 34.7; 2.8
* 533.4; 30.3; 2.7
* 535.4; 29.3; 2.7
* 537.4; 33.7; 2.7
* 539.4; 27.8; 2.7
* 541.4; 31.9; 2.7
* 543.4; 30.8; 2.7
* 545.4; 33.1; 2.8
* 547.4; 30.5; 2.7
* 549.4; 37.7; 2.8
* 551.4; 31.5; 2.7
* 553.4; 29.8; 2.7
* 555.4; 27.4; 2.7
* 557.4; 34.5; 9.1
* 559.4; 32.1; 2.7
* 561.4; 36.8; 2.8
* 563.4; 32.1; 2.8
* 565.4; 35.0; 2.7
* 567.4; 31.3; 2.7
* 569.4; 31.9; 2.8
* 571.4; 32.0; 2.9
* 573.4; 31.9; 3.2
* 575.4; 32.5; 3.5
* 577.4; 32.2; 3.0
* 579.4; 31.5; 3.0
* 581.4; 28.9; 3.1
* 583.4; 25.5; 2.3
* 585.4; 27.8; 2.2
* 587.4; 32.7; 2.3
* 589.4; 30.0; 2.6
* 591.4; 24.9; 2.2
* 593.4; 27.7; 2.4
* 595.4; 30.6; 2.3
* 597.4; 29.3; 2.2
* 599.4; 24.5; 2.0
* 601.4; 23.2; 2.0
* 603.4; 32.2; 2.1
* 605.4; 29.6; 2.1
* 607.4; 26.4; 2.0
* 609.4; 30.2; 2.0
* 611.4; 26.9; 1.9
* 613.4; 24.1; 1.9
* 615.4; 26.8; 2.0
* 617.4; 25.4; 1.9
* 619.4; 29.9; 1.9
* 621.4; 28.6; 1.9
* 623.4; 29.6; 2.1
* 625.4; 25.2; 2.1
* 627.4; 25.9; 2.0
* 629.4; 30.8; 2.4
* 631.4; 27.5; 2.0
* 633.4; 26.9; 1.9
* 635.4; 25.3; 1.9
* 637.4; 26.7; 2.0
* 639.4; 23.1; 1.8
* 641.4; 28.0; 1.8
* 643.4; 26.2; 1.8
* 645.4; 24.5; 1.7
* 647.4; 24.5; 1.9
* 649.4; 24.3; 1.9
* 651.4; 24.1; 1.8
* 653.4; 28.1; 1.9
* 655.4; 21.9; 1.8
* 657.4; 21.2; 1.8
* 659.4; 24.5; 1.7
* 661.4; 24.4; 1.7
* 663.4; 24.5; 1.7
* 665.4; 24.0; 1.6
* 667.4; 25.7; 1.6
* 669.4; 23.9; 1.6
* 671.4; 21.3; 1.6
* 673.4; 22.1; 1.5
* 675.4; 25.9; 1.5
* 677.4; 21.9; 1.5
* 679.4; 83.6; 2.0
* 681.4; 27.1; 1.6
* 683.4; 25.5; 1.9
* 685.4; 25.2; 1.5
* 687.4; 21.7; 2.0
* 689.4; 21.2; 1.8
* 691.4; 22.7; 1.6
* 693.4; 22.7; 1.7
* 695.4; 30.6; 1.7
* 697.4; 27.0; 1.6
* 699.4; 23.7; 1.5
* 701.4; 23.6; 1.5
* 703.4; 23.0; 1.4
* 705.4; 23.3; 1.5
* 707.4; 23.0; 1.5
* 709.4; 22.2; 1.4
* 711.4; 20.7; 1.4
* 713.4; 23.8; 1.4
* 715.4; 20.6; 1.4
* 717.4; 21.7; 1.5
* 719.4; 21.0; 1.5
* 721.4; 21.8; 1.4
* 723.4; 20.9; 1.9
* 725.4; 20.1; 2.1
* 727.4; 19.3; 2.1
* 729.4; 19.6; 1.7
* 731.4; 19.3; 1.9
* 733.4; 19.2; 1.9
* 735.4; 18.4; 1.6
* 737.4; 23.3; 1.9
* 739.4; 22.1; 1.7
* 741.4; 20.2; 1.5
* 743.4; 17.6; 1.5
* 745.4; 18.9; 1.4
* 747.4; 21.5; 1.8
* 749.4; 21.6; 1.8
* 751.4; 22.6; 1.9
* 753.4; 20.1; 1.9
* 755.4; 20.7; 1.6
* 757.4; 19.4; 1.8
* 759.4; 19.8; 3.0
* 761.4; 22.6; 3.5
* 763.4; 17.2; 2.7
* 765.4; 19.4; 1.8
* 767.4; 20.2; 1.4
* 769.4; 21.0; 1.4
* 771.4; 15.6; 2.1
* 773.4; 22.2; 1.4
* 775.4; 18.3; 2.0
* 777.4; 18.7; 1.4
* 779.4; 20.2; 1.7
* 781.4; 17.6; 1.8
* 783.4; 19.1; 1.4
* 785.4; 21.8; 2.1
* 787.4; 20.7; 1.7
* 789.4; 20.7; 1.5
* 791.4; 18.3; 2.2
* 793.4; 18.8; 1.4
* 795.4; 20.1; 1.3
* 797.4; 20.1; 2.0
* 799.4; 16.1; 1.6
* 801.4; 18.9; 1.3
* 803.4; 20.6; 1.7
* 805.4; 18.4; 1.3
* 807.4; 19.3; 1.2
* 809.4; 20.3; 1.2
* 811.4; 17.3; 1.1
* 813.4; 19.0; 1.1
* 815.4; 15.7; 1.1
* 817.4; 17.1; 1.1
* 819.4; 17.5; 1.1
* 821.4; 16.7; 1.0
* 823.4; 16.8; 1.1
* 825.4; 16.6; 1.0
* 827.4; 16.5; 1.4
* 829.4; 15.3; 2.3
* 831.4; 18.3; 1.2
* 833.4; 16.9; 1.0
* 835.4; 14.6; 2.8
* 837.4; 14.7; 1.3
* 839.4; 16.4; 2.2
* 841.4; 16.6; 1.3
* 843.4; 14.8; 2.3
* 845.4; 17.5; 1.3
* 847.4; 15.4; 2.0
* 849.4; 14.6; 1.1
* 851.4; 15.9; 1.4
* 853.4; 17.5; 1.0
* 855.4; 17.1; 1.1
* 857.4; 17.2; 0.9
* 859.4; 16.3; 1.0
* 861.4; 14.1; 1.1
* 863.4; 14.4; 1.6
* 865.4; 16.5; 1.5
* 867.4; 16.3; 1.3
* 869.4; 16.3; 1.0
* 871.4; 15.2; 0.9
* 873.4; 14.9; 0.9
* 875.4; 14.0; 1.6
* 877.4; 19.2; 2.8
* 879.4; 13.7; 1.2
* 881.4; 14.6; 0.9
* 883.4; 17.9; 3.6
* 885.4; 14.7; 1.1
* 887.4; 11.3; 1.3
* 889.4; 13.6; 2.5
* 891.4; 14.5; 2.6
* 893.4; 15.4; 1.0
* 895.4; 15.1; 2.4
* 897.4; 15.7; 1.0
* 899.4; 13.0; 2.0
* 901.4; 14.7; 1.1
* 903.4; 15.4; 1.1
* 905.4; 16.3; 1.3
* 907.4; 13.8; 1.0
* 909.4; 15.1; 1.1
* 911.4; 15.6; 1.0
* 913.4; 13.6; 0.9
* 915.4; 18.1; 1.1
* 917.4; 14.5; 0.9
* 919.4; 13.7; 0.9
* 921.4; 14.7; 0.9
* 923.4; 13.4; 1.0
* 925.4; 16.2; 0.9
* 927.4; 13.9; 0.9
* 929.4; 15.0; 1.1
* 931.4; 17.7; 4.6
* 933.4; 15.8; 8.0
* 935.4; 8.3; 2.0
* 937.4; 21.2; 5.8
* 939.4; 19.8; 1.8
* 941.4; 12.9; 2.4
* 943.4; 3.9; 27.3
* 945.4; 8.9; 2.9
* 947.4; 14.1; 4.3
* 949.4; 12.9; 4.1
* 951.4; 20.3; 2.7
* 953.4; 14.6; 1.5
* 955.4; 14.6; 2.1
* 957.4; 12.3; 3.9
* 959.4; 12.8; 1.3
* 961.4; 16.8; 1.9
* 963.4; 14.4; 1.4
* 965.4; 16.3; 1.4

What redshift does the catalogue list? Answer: 0.036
